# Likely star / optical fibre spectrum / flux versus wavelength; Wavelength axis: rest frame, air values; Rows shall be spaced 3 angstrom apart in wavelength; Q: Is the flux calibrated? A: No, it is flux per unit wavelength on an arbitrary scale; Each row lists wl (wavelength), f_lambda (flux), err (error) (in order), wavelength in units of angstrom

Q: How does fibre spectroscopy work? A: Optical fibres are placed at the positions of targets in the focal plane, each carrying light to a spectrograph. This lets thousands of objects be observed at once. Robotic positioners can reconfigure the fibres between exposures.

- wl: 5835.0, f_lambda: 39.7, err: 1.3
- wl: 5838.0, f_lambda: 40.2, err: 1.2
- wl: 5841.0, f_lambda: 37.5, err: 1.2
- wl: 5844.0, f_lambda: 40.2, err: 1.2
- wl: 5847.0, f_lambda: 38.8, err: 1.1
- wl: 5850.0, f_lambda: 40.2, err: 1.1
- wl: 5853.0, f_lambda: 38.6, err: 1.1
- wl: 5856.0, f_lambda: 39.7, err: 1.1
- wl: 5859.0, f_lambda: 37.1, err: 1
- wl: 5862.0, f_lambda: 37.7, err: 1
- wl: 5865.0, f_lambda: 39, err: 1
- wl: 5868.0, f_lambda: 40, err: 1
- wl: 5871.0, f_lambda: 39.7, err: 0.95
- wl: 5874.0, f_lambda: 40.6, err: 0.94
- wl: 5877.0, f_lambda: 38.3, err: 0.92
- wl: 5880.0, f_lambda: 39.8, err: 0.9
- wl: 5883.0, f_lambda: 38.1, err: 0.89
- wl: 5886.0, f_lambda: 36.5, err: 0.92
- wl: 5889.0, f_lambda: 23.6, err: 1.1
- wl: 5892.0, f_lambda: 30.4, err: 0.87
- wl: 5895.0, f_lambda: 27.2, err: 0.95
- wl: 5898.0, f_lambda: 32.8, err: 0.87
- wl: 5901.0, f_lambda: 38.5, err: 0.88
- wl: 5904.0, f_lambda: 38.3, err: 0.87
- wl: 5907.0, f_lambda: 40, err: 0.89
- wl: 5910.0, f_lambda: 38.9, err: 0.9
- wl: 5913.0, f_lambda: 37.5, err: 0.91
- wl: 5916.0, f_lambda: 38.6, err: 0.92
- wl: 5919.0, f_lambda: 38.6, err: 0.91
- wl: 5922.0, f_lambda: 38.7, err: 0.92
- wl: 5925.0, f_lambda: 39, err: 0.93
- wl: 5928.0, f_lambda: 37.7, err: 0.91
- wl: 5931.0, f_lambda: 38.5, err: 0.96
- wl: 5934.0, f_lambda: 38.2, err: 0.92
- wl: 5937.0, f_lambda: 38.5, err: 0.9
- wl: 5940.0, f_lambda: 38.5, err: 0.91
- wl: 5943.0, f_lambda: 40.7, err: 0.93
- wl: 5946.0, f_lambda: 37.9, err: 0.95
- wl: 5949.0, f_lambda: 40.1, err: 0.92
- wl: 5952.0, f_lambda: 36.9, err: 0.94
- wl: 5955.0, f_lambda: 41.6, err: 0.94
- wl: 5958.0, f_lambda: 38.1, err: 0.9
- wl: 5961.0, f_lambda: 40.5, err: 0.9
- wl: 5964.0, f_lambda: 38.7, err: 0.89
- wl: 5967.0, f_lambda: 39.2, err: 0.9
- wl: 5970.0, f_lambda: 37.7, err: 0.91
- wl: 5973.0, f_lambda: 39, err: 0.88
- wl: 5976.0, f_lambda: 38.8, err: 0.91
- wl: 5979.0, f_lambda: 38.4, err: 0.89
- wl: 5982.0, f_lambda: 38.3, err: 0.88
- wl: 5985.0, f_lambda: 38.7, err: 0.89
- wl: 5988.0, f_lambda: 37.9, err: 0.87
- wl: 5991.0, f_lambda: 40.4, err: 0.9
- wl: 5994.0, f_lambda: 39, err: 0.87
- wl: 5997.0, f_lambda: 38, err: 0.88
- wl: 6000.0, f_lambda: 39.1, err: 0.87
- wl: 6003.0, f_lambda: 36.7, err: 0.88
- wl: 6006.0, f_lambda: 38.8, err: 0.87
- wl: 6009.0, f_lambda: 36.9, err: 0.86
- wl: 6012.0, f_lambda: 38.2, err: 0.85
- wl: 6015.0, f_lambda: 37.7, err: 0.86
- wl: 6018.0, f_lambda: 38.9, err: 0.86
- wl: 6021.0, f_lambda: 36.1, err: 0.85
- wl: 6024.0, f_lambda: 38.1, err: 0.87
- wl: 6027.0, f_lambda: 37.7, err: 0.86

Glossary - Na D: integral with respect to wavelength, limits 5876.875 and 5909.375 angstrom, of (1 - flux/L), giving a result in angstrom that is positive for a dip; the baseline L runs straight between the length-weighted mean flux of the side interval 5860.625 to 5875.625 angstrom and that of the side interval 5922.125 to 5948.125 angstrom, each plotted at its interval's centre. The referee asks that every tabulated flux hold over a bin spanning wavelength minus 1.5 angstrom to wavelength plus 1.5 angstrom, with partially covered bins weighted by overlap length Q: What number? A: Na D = 3.6 angstrom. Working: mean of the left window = 39.4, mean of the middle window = 34.8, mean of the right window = 38.7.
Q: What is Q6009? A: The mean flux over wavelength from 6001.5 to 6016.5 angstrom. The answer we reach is 37.7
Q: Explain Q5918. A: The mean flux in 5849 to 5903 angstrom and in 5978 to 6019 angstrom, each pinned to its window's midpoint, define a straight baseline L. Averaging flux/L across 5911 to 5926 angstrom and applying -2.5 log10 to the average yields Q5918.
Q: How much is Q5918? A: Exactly -0.04 mag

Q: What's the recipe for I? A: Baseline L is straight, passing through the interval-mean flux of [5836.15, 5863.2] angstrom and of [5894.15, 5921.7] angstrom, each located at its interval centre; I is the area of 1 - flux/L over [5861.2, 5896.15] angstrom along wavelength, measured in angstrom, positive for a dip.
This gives 1.9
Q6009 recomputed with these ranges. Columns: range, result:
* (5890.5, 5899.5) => 30.1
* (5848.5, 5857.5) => 39.5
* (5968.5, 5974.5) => 38.4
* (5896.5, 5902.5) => 35.6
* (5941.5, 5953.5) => 38.9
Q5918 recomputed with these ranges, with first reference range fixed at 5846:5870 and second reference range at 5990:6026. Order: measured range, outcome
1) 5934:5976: -0.02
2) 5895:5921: 0.04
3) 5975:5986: -0.01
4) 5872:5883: -0.02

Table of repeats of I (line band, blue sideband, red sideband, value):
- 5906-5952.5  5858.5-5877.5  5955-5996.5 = 0.4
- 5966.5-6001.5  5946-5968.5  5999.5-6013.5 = -0.2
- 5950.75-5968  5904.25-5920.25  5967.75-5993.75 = -0.2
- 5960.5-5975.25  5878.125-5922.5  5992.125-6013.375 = -0.6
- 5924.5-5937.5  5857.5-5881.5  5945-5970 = 0.2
